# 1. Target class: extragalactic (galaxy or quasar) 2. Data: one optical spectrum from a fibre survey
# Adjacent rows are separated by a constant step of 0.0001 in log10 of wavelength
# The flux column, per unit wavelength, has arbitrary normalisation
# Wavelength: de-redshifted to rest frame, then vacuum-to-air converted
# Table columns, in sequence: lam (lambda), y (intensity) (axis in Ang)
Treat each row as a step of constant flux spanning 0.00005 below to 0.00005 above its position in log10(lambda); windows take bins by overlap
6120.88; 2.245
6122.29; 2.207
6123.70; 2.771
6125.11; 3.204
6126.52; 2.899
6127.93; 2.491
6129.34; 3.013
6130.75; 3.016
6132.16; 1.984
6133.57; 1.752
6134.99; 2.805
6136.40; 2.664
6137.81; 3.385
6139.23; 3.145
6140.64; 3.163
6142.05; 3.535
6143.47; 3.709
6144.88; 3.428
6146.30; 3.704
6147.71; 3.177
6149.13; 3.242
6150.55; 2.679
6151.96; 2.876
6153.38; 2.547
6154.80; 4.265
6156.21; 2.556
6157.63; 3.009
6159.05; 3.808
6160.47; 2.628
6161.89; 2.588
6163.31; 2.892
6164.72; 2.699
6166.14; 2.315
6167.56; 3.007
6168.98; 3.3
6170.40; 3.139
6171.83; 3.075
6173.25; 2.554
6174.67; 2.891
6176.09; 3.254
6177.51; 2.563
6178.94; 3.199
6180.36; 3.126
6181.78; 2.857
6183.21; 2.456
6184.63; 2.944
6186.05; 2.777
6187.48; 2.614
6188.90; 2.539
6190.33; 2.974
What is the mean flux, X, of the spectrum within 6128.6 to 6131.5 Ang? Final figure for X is 3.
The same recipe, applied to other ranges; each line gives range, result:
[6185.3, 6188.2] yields 2.7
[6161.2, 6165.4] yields 2.73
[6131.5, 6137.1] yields 2.3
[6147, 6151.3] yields 3.03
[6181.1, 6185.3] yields 2.75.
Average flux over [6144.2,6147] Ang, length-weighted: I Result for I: 3.56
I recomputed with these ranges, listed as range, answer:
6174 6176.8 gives 3.08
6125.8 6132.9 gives 2.68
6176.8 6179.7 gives 2.88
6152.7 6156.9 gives 3.13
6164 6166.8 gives 2.52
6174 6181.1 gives 3.01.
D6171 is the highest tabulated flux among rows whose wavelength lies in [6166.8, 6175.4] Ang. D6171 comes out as 3.3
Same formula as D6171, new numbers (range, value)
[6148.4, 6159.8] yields 4.265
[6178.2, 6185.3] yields 3.199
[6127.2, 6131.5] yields 3.016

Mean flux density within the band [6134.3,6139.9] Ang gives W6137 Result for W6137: 3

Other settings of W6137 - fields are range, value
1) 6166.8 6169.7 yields 3.14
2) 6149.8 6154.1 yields 2.71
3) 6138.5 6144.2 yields 3.39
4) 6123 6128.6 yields 2.84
